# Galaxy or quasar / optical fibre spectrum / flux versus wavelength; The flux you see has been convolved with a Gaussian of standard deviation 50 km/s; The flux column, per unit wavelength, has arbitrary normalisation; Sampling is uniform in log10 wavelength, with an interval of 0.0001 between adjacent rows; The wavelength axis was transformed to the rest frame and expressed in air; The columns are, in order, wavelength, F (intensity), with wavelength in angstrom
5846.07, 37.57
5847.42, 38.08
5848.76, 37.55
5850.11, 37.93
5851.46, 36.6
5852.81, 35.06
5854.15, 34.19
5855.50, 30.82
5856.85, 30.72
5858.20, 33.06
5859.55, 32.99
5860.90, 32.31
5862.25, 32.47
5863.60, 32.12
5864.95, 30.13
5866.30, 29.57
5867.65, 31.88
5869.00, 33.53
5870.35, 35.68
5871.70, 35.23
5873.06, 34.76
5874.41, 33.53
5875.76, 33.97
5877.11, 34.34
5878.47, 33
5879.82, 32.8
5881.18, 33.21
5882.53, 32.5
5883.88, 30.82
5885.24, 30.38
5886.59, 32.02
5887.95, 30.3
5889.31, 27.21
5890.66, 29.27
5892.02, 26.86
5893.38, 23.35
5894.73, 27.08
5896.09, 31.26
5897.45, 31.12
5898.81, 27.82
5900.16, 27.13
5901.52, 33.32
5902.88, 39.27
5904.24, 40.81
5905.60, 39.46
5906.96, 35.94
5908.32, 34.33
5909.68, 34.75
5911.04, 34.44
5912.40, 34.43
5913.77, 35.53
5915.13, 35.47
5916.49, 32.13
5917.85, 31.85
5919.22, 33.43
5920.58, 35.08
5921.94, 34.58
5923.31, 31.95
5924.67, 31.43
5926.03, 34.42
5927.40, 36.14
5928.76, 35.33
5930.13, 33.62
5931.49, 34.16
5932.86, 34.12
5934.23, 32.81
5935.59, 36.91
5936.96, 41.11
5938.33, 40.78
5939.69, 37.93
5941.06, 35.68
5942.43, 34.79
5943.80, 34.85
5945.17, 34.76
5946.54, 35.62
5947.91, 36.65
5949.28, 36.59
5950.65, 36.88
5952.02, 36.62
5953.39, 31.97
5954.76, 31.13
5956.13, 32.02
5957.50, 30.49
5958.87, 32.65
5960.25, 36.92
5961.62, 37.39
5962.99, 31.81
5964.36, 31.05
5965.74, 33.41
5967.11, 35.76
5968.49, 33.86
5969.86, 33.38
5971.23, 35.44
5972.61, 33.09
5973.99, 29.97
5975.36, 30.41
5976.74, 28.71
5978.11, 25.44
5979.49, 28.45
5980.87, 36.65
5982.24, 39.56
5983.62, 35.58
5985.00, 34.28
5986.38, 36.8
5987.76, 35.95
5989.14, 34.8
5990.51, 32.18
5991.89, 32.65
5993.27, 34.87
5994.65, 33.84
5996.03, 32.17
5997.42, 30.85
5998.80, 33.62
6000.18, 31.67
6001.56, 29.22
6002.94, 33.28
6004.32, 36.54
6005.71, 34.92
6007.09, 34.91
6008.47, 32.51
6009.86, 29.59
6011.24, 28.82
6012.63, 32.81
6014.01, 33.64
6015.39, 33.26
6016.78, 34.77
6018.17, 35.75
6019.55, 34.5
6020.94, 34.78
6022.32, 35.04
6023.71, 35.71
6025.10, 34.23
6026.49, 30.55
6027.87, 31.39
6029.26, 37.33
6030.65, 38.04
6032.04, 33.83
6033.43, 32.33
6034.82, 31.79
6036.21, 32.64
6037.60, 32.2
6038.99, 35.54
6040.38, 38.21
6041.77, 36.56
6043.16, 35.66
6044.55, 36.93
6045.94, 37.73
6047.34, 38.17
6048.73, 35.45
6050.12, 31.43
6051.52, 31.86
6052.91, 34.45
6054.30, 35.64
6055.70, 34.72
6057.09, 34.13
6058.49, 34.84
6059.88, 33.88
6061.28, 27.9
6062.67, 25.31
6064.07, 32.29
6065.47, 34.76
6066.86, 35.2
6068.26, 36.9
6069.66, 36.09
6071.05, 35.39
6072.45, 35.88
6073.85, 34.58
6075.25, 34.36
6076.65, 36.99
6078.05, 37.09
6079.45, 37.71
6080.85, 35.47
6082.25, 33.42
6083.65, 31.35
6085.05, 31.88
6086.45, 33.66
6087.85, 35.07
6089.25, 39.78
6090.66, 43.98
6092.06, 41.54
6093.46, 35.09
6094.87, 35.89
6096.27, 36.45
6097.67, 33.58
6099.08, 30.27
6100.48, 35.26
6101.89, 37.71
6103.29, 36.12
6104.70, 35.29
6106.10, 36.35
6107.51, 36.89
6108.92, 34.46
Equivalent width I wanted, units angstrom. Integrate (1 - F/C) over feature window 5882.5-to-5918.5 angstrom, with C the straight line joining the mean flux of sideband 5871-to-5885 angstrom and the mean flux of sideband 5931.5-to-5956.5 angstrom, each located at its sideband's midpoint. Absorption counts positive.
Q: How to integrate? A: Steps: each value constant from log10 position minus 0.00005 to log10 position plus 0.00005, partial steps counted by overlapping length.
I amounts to 2.1 angstrom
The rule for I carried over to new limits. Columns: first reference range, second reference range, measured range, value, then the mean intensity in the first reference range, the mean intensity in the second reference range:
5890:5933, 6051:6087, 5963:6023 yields 0.7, 33.1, 34.1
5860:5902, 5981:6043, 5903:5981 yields -4.4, 31.3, 34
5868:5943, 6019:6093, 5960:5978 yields 0.7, 33.5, 34.8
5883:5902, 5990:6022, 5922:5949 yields -4.2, 29.1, 33.1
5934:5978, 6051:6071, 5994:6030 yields 0.6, 34.3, 33.5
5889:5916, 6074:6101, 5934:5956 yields -1.8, 32.5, 35.7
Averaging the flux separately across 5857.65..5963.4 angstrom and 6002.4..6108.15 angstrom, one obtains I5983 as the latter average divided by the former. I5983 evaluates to 1.0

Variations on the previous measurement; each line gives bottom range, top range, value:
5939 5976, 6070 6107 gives 1.05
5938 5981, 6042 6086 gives 1.02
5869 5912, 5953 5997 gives 1.02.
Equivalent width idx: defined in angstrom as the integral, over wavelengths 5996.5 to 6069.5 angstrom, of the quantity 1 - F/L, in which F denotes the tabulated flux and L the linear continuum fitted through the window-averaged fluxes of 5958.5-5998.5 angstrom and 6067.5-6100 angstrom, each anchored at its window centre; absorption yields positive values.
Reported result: 1.7 angstrom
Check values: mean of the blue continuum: 33.4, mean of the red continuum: 35.8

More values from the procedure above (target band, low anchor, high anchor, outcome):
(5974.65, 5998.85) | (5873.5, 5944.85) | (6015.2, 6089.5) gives 0.63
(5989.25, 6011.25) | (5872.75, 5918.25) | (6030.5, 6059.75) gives 0.85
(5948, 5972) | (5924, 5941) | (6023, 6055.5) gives 0.97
